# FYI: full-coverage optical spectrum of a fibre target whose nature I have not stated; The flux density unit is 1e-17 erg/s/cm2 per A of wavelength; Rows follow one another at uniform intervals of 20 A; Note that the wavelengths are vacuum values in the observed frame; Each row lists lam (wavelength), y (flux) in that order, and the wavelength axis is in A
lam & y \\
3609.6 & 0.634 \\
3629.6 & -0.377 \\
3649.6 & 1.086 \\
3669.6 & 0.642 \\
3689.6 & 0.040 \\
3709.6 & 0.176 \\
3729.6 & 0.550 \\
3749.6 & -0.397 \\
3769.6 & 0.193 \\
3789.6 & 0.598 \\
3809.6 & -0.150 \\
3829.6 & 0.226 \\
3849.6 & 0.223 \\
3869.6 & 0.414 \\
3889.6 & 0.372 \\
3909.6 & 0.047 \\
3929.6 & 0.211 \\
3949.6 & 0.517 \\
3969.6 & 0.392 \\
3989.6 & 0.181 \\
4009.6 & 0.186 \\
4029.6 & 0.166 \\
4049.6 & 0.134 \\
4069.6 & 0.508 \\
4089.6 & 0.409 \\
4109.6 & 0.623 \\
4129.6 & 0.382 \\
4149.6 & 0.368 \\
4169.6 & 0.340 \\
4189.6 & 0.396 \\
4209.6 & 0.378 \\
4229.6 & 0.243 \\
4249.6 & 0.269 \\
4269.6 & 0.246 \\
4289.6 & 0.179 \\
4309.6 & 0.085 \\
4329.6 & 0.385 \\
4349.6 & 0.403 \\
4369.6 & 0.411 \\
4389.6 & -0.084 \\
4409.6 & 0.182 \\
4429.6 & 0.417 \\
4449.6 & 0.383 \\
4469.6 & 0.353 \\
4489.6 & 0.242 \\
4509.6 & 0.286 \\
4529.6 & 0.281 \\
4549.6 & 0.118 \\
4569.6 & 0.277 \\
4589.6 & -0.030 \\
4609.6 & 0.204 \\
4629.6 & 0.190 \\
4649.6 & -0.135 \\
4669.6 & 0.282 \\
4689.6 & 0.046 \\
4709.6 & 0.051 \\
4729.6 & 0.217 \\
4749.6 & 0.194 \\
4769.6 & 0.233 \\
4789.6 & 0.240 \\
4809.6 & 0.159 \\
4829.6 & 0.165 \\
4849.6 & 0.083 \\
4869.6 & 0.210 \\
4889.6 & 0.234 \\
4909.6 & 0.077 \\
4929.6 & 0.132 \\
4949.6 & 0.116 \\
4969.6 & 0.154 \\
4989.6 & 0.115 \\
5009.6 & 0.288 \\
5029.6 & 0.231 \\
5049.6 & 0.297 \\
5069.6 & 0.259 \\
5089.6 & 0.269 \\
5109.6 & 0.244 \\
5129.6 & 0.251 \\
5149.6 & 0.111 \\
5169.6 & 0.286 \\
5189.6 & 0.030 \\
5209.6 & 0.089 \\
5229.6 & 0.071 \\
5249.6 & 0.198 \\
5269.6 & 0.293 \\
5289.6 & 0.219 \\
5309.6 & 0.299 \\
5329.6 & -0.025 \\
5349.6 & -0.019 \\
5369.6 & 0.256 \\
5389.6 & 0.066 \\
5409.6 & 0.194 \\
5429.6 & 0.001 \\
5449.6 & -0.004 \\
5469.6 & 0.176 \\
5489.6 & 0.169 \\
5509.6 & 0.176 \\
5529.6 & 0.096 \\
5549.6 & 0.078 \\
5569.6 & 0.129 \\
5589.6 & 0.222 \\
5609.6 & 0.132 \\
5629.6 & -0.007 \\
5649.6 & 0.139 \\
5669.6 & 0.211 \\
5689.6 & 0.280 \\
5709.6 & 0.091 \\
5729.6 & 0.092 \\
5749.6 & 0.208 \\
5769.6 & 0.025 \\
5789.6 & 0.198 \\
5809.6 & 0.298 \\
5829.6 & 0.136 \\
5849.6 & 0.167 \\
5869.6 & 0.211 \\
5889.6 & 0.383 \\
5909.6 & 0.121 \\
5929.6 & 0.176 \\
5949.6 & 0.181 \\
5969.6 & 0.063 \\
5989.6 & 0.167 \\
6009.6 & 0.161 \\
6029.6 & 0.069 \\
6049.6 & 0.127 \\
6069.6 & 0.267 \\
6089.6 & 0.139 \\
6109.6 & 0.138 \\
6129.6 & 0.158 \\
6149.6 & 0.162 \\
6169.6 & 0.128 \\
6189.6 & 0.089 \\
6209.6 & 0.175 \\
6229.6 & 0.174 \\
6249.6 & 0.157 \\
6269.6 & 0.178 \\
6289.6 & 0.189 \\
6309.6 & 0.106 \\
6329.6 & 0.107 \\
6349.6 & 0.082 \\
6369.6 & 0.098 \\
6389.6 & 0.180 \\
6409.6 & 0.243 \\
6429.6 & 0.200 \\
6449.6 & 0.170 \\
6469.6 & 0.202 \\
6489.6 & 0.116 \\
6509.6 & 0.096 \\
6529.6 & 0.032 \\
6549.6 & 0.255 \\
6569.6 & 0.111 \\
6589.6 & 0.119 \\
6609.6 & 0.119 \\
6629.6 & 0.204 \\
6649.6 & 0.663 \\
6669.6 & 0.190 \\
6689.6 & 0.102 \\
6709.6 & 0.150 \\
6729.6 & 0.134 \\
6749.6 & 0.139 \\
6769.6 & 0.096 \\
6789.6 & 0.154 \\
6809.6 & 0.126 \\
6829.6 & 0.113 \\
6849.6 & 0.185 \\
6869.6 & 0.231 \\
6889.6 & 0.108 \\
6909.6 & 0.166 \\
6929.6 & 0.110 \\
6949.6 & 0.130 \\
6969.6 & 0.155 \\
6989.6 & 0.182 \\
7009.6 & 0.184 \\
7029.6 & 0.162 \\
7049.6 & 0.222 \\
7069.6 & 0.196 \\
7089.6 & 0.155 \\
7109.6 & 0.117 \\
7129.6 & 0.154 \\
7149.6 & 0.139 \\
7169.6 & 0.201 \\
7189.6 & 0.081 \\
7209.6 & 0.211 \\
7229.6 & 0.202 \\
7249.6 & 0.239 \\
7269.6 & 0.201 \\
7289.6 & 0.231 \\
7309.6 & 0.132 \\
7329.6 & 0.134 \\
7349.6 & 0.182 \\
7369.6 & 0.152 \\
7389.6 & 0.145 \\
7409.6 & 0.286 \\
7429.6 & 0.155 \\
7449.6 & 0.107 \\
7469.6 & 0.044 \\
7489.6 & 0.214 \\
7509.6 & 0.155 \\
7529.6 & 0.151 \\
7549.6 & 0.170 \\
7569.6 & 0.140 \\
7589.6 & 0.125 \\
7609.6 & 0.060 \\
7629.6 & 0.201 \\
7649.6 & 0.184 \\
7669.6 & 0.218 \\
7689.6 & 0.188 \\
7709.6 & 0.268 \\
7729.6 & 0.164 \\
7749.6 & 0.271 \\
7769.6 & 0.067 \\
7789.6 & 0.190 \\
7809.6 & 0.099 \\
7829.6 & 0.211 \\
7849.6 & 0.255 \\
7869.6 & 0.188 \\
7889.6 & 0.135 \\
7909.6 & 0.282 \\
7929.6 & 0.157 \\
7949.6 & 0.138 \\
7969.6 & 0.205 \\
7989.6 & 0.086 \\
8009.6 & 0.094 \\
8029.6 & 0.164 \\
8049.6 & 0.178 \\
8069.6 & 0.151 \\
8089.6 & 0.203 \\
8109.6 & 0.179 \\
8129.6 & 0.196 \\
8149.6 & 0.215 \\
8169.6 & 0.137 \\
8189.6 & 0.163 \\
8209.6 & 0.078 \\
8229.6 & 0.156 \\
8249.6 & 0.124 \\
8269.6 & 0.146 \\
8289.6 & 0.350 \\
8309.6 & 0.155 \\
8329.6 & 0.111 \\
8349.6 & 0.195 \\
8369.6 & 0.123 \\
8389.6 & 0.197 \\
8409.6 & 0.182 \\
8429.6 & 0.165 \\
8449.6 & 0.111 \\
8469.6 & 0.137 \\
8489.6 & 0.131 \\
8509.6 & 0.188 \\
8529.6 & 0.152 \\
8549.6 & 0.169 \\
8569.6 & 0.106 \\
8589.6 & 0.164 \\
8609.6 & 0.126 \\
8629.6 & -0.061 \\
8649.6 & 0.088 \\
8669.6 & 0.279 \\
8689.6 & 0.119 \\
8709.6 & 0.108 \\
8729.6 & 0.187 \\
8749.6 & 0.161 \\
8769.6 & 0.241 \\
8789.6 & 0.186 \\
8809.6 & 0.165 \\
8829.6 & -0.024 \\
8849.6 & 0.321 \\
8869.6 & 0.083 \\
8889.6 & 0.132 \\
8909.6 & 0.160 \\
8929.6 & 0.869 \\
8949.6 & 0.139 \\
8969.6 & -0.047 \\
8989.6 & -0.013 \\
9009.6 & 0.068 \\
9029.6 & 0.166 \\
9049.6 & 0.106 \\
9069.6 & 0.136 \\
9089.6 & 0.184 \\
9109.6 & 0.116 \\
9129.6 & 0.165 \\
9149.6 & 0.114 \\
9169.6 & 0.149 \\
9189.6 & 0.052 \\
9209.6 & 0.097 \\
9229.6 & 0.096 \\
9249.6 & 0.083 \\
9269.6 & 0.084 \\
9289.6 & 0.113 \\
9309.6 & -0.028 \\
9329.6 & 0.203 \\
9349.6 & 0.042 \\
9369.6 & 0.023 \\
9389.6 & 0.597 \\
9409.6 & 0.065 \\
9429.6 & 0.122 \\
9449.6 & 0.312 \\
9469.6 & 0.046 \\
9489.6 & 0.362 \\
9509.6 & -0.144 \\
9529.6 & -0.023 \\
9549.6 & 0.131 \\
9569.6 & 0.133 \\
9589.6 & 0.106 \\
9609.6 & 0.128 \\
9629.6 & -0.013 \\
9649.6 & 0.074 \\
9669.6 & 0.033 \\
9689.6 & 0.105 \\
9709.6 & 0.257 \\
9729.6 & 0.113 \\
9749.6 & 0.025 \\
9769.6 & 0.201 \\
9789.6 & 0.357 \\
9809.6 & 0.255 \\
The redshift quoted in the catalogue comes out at 0.784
